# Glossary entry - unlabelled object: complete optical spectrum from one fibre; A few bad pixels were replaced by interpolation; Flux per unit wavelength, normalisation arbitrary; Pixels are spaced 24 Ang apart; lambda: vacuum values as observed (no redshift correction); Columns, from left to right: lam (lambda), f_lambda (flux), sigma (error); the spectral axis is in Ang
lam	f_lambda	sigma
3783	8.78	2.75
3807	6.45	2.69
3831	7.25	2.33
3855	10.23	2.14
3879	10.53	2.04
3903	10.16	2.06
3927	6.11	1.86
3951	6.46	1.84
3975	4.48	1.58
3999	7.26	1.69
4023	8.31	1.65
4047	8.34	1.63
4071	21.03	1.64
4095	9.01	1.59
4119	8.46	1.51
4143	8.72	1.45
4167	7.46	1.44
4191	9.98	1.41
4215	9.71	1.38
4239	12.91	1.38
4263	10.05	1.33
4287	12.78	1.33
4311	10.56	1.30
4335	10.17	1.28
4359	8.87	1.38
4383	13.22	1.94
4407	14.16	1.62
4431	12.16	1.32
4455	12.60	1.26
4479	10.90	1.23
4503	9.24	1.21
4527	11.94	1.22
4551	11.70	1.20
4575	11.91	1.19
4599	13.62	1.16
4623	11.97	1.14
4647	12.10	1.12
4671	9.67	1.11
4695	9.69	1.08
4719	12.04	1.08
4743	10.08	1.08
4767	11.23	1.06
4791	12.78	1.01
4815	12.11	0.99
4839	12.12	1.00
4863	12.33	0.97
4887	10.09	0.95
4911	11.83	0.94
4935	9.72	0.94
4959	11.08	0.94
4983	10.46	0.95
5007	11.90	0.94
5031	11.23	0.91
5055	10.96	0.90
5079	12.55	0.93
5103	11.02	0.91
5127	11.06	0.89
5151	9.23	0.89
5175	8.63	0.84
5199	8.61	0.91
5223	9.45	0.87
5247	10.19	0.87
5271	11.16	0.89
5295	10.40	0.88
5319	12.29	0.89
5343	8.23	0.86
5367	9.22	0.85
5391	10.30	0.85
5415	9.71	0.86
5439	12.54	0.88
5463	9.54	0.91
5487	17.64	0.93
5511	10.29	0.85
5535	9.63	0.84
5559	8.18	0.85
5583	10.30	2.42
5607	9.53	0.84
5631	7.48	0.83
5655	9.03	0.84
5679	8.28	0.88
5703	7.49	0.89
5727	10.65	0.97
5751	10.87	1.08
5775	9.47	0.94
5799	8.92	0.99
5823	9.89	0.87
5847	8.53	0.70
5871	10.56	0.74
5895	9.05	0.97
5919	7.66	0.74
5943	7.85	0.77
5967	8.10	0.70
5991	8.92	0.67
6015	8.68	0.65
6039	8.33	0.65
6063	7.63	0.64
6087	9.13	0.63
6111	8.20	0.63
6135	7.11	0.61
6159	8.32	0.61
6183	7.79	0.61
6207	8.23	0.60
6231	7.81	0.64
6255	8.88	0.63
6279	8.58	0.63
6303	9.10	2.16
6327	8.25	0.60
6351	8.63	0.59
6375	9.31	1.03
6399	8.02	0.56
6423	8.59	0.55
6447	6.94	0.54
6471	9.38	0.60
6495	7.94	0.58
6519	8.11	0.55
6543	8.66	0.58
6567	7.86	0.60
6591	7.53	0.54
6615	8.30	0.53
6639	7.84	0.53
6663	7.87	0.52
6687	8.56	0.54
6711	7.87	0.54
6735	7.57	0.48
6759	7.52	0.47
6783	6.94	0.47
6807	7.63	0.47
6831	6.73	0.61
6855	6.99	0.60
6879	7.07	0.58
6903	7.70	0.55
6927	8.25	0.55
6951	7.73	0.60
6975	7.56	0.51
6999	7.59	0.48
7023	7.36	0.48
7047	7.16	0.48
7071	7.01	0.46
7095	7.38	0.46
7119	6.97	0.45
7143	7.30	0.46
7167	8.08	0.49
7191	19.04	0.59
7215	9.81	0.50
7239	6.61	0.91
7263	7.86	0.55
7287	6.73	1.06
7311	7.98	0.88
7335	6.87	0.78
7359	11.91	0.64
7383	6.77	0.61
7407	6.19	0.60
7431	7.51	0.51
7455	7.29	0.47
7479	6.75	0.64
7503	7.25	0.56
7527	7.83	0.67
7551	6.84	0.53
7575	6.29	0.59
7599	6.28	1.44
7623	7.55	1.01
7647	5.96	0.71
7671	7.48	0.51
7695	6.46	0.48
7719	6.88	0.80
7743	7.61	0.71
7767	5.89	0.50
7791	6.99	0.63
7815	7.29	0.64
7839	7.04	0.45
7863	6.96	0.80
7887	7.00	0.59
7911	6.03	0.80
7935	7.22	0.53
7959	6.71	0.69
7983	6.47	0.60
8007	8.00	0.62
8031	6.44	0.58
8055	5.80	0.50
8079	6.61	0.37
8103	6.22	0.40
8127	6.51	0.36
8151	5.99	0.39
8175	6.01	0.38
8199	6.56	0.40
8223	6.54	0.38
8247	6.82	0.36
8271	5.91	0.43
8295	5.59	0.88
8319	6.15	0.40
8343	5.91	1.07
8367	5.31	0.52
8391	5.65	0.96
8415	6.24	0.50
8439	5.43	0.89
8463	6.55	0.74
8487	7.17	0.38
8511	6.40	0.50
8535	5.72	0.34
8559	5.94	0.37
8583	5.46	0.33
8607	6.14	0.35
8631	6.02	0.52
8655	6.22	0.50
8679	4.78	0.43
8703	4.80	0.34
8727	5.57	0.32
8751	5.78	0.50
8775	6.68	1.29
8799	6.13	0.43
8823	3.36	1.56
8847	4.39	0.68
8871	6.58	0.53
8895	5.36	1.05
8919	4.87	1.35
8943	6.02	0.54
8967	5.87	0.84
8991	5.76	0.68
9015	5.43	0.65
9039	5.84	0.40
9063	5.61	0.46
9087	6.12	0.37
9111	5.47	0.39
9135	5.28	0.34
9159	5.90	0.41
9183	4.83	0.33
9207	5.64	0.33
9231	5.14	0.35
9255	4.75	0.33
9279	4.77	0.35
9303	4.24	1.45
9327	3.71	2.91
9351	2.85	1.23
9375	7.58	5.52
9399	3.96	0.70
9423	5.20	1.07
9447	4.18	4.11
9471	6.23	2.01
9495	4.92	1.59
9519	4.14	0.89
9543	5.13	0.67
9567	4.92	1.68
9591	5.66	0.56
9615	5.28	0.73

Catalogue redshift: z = 0.094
